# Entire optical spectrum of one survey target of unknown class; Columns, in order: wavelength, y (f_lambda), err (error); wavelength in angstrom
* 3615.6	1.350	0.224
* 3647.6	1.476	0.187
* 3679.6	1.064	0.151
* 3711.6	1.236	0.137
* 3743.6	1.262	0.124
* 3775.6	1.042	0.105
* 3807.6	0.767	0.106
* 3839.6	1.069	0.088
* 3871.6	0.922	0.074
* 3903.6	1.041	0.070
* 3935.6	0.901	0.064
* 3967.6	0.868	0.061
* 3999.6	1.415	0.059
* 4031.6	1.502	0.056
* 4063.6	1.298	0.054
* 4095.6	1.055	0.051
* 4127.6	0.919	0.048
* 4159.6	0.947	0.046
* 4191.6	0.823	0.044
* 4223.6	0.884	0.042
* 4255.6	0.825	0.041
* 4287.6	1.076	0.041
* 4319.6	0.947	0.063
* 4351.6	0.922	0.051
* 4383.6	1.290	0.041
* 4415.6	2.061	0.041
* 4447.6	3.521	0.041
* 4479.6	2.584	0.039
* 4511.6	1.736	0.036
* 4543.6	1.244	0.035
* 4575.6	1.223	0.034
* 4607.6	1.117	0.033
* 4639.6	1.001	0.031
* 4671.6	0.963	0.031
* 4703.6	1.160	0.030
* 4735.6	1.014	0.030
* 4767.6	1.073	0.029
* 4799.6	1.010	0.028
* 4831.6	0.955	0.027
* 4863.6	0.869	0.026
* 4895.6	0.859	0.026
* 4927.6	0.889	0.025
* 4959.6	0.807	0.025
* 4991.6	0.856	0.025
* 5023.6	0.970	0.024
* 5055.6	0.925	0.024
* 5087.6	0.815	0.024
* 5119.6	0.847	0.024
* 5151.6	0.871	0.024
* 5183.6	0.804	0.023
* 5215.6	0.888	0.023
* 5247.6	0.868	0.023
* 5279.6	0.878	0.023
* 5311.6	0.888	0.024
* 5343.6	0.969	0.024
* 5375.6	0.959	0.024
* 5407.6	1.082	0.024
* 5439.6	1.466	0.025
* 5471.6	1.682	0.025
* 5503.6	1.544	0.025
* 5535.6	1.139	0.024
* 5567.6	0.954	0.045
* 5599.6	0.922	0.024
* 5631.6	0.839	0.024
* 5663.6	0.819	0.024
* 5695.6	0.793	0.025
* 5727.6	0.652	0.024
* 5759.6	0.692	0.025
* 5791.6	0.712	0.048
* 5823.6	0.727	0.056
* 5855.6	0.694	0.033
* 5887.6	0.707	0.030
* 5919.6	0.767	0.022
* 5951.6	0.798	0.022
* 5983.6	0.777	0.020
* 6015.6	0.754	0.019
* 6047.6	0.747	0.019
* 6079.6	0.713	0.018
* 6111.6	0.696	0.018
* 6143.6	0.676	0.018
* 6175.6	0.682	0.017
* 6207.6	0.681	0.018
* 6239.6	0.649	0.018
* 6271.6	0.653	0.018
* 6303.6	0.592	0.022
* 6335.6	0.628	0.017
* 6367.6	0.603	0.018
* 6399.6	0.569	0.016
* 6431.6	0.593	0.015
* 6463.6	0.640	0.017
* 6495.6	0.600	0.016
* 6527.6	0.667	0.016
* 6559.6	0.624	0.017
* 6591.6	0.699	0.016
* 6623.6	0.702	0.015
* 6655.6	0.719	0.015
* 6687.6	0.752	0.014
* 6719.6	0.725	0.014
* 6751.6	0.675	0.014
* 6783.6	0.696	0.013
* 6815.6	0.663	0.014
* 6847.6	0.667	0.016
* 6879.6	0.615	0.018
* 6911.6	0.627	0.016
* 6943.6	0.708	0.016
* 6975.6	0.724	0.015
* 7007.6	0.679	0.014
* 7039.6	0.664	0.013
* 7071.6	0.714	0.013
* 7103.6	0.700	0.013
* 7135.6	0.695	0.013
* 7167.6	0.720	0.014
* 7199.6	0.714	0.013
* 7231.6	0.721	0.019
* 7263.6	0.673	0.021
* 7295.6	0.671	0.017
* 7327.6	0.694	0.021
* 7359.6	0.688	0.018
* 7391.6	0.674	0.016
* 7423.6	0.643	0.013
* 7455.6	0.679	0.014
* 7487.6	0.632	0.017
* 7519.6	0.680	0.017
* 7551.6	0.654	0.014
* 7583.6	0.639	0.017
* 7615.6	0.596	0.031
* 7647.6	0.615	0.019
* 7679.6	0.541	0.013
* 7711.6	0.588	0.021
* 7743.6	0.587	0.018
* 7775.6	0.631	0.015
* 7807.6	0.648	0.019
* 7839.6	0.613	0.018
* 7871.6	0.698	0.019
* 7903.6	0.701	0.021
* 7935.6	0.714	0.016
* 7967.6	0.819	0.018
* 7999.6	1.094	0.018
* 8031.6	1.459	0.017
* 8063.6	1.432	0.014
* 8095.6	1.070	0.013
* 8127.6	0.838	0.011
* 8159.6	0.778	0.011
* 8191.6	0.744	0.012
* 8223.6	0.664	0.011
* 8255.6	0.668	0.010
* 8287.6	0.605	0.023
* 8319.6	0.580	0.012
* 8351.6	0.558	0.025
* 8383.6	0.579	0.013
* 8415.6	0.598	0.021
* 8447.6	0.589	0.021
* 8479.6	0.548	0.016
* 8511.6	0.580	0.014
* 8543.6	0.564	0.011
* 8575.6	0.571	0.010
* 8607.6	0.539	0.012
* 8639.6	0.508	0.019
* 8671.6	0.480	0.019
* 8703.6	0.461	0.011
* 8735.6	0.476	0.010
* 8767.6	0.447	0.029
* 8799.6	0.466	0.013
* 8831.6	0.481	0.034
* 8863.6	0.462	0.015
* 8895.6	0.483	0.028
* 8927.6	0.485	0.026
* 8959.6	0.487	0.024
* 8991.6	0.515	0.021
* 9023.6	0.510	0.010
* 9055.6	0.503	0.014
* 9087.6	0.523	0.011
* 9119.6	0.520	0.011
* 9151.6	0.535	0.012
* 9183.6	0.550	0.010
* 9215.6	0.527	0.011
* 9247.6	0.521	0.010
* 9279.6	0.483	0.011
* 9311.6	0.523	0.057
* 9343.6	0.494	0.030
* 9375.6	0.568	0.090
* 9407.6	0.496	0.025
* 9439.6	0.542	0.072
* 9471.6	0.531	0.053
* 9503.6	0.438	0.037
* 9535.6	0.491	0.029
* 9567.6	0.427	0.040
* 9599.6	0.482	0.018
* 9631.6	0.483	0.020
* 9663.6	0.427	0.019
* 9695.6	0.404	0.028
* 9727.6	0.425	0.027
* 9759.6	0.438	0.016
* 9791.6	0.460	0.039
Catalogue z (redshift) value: 1.877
